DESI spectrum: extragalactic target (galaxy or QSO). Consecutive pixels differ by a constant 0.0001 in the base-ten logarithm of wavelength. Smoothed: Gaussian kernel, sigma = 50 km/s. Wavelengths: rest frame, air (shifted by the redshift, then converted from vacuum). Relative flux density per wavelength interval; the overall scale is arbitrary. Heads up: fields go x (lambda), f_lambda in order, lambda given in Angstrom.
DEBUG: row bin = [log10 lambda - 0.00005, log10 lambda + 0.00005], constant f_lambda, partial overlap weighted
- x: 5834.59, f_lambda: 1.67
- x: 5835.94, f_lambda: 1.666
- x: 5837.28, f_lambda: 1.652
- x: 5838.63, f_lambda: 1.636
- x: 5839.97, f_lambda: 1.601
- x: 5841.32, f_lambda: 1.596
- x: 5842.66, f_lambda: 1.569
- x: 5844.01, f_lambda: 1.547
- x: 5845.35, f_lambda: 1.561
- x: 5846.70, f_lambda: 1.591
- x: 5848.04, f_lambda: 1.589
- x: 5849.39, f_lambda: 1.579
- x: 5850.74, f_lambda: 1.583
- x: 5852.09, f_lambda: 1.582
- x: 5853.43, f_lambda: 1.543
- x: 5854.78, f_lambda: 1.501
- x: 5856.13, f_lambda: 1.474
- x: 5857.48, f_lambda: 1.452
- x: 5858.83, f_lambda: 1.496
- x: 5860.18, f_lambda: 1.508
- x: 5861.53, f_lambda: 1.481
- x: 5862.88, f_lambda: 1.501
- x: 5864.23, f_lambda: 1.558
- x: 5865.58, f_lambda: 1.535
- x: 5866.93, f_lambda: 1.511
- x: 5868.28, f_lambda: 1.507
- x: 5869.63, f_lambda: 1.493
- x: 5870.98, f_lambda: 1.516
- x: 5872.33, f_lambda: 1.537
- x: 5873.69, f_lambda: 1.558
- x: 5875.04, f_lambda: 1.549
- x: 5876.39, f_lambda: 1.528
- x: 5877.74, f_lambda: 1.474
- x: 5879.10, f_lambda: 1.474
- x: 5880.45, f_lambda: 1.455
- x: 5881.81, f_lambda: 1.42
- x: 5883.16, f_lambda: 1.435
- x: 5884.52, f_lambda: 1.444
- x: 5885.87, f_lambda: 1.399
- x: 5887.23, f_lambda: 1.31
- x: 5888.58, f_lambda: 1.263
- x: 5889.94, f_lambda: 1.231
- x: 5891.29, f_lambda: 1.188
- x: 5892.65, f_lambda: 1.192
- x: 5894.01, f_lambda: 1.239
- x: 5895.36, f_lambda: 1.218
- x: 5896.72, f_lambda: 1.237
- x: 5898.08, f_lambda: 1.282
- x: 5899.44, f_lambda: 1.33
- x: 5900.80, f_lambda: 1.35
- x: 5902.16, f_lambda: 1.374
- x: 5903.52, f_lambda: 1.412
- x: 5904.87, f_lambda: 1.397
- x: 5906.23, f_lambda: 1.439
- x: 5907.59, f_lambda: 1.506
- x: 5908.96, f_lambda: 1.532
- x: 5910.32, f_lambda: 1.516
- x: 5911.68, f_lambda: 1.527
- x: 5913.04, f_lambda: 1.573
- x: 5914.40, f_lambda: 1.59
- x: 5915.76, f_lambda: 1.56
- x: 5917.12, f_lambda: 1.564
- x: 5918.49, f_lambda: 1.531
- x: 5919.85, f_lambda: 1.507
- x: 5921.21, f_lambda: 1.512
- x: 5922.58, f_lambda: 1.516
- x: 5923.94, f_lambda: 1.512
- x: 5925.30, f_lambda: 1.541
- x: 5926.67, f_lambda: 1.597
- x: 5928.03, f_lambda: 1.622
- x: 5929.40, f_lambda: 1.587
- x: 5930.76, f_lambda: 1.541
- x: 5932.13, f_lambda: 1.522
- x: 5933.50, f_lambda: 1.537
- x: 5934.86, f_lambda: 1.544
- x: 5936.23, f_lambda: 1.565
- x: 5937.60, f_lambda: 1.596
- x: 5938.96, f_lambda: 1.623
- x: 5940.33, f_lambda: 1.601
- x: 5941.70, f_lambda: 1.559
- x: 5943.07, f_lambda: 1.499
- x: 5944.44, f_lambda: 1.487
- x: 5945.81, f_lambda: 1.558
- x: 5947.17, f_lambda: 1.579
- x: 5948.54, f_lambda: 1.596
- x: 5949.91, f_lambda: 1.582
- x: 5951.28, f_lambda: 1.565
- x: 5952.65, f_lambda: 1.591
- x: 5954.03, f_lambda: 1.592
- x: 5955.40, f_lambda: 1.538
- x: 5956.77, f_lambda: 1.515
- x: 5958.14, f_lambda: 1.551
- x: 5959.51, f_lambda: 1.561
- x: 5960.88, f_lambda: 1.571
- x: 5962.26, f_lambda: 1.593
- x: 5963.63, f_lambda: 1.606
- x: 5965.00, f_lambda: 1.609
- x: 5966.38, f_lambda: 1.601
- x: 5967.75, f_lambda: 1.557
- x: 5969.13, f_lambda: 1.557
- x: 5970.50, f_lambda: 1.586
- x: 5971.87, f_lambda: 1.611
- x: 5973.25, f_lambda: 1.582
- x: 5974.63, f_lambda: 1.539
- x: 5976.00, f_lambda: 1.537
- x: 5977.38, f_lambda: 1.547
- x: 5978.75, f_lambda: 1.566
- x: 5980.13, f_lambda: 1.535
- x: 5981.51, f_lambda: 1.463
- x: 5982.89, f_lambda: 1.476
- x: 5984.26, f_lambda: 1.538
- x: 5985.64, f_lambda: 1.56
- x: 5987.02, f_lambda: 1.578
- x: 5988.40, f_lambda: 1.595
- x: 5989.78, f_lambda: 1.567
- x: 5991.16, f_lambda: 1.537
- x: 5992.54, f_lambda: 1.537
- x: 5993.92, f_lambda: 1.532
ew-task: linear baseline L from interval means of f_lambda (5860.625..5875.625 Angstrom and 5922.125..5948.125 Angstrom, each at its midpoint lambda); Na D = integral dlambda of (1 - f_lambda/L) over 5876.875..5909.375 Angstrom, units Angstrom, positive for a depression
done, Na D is 3.8 Angstrom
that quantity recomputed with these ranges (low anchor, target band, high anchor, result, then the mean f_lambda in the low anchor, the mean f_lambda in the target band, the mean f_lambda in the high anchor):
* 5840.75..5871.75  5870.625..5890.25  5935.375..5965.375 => 1.3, 1.53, 1.44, 1.57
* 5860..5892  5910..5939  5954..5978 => -0.7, 1.45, 1.55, 1.57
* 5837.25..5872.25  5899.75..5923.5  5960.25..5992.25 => 0.9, 1.54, 1.49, 1.56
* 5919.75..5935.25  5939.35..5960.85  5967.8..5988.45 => -0.2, 1.55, 1.56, 1.55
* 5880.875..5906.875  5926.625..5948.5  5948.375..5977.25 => -1.2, 1.33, 1.56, 1.57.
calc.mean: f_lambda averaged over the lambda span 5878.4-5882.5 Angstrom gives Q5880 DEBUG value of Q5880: 1.45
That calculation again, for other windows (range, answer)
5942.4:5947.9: 1.53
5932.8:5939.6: 1.57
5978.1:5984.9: 1.51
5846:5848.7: 1.59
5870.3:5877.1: 1.54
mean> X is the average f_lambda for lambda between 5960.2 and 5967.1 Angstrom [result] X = 1.6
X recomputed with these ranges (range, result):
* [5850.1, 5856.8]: 1.54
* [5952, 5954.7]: 1.59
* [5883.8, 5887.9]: 1.38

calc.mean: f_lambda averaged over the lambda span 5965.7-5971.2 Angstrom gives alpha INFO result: 1.58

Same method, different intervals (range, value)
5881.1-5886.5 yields 1.42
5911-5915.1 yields 1.57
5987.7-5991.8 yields 1.57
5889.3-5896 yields 1.21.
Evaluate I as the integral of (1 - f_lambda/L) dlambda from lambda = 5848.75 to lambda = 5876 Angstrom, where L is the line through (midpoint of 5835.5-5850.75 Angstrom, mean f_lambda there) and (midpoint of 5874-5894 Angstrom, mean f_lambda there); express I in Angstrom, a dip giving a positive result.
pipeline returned -0.5 Angstrom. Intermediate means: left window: 1.6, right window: 1.38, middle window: 1.52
